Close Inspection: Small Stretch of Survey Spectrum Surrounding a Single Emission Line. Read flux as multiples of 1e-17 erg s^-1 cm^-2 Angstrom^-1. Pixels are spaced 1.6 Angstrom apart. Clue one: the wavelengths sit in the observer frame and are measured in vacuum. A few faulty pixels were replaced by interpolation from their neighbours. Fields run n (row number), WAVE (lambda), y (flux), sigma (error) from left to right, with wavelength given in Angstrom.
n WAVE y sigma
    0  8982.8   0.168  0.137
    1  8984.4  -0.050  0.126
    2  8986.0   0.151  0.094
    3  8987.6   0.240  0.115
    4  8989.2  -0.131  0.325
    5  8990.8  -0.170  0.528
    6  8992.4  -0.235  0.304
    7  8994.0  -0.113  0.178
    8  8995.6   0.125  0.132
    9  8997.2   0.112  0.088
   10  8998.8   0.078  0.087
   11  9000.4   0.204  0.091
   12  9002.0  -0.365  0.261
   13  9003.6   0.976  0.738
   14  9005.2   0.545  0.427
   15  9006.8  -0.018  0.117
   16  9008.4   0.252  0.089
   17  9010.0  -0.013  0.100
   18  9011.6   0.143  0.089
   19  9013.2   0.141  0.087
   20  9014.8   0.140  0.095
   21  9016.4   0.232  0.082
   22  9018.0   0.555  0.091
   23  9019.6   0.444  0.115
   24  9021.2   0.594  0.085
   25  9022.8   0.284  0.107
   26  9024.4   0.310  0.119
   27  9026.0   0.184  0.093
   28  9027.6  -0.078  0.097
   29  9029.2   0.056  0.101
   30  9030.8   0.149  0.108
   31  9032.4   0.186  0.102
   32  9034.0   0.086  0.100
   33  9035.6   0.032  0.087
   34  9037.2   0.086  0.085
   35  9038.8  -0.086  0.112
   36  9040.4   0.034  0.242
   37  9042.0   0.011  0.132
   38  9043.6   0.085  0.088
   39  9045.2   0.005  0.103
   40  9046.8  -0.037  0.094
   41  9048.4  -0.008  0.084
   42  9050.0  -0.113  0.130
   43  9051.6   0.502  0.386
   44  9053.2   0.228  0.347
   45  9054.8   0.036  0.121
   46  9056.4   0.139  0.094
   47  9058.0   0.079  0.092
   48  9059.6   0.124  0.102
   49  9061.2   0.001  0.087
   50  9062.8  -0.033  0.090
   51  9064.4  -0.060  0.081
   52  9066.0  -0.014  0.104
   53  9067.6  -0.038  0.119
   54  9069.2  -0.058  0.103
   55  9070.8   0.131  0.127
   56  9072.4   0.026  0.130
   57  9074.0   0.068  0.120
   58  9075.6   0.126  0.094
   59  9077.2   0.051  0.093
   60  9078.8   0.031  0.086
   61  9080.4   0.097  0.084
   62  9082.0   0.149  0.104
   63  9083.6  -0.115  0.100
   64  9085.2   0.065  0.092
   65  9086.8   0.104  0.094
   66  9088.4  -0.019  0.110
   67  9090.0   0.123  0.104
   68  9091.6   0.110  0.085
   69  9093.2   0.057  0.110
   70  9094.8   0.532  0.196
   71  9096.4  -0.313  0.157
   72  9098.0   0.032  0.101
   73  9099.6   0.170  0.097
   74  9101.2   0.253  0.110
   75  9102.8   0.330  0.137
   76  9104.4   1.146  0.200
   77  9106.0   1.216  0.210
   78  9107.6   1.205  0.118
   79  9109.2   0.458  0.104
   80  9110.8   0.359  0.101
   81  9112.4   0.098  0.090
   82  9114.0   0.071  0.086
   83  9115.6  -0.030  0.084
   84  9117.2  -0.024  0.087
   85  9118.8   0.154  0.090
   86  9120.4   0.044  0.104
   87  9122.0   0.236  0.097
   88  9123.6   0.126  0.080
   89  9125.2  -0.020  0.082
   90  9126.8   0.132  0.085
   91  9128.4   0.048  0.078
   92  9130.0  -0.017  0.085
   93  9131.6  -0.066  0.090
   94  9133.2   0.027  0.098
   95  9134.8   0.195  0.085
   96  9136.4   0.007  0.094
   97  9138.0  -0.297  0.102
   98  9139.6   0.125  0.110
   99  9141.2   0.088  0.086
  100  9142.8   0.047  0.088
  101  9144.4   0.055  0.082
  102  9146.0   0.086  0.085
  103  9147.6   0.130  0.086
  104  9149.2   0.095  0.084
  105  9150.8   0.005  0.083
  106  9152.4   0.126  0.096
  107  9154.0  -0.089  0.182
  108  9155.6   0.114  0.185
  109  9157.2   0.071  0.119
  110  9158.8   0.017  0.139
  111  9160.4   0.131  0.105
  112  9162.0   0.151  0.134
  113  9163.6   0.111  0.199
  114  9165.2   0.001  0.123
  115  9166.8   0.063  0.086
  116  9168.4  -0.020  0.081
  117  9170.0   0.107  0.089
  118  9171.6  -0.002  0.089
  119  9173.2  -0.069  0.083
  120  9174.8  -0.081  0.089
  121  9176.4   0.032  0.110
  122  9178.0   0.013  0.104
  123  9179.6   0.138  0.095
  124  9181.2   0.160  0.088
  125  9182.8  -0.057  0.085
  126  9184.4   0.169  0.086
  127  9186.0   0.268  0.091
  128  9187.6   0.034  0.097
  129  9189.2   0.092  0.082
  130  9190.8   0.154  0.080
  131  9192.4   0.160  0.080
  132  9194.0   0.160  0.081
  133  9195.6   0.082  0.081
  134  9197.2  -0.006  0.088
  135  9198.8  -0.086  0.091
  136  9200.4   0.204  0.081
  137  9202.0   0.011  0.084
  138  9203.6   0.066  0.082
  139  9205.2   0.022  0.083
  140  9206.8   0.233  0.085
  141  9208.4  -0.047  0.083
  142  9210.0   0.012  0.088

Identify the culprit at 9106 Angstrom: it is [O III]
